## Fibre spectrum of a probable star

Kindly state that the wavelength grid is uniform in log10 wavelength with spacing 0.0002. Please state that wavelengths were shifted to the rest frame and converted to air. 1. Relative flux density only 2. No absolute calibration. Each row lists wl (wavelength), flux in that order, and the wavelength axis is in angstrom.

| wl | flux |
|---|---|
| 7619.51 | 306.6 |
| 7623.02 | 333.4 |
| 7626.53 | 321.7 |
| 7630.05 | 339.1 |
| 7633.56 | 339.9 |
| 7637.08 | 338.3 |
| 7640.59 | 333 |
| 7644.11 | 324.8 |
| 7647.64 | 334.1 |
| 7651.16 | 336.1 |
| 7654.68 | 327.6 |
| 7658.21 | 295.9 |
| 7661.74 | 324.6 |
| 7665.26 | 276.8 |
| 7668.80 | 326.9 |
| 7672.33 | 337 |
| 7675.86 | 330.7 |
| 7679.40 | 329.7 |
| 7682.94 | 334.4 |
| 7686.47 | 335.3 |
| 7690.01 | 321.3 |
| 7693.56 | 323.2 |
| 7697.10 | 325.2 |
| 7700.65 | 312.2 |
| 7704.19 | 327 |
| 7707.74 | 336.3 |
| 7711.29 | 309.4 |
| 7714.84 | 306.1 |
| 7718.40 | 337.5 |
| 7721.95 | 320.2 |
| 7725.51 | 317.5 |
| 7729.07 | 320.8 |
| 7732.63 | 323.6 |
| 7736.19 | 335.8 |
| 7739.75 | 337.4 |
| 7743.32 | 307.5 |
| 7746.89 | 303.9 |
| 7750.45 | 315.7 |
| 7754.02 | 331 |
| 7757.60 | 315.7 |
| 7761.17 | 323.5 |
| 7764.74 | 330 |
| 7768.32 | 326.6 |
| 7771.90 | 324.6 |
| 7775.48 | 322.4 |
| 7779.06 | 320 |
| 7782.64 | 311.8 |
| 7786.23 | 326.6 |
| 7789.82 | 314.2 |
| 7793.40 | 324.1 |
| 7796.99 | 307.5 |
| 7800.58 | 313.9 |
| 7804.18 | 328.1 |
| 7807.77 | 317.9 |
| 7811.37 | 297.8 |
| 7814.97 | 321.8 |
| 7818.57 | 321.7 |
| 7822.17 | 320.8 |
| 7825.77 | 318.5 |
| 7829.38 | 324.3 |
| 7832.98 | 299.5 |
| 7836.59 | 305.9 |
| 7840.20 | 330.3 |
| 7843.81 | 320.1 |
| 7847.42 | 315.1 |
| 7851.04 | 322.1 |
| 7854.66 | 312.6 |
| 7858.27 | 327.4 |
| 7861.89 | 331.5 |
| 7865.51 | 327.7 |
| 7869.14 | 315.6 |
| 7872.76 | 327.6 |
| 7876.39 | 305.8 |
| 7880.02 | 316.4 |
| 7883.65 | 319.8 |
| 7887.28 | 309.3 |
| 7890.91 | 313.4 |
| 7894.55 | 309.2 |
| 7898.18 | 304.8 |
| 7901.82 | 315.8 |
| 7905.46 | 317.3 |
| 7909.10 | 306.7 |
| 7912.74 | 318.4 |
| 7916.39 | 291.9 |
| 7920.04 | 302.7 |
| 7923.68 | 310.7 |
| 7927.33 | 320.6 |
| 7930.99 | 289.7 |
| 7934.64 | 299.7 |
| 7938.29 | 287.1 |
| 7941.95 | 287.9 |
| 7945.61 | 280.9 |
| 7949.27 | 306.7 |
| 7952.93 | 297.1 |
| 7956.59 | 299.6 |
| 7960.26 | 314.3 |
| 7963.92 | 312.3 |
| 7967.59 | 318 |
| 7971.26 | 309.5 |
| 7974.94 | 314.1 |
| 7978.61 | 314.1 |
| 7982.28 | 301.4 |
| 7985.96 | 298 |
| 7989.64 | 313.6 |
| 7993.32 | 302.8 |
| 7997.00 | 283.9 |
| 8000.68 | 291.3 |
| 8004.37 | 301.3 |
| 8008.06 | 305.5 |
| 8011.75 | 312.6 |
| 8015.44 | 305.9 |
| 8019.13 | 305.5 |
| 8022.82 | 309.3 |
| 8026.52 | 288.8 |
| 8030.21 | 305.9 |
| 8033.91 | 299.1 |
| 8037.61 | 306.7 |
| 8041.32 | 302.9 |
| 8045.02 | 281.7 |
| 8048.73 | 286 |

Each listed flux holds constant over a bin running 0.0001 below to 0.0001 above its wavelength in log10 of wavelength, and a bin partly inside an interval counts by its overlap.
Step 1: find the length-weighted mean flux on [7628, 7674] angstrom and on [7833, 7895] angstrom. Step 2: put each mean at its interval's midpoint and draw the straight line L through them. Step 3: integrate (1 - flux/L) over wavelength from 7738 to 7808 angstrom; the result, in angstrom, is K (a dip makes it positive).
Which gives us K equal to 0.22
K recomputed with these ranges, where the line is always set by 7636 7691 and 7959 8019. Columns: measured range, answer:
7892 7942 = 0.8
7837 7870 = -0.8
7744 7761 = 0.2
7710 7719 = 0.2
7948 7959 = 0.2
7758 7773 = -0.3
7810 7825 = 0.0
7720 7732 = 0.1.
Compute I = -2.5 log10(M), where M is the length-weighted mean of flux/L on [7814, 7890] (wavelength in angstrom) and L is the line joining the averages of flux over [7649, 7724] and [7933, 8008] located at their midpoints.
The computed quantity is -0.03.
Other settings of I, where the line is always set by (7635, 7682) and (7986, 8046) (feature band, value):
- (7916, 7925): 0.02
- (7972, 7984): -0.02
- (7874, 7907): -0.01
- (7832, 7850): -0.01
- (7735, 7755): -0.01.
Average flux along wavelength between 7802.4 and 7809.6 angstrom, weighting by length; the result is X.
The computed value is 323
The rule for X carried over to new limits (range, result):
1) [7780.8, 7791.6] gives 317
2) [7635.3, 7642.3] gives 336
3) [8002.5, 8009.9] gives 303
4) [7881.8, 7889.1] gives 315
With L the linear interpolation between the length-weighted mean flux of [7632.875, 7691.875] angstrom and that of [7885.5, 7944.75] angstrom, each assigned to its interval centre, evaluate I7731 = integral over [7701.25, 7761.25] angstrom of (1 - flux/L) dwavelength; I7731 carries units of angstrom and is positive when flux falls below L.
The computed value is -0.2 angstrom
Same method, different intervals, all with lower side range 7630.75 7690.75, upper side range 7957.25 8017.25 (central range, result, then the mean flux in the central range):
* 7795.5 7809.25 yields 0.0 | 317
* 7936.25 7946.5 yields 0.8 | 286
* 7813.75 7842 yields -0.2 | 318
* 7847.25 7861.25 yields -0.3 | 321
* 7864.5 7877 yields -0.3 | 320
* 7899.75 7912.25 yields -0.1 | 314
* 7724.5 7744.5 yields -0.2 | 324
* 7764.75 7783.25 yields -0.2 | 323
